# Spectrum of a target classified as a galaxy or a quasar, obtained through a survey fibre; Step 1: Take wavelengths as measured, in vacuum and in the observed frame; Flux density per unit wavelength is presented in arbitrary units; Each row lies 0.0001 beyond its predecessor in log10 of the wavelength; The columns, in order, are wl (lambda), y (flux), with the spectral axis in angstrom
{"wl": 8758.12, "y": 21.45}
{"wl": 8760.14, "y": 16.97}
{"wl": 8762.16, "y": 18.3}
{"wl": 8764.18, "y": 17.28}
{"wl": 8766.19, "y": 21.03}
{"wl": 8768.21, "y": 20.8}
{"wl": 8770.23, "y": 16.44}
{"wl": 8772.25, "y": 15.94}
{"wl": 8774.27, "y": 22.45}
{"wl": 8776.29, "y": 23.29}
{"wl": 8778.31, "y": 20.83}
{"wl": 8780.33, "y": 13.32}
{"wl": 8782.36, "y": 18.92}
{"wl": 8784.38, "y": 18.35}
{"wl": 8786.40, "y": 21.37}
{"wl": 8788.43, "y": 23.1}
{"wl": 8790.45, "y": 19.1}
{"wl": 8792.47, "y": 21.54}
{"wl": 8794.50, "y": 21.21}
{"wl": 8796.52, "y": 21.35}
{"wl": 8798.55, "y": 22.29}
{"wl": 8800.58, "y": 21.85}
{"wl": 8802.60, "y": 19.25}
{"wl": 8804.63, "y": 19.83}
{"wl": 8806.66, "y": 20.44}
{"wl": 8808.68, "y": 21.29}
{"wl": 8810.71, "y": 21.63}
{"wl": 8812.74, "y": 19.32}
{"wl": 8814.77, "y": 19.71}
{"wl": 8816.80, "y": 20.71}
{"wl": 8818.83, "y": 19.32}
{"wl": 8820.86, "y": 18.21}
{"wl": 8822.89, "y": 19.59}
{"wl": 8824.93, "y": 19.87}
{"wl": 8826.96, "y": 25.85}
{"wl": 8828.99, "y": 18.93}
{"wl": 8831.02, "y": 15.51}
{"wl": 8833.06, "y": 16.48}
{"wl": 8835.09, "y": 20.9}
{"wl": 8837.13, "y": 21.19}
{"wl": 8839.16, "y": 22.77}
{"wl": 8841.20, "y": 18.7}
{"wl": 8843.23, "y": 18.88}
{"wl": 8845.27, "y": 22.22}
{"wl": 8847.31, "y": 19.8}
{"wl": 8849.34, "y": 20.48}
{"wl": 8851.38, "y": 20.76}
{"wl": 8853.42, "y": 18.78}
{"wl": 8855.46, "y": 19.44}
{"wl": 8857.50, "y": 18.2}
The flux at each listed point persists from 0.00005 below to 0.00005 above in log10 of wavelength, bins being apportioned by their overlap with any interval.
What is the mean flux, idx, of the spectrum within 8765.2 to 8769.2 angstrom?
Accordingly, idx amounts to 20.9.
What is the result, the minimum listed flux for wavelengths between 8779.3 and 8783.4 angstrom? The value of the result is 13.32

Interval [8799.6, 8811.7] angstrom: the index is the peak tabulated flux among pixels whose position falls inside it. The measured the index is 21.85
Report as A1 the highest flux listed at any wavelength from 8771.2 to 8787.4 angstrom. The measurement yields 23.29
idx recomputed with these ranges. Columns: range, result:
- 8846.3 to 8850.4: 20.2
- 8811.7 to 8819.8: 19.8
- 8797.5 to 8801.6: 22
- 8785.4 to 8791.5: 21.2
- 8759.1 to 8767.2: 18.4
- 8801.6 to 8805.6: 19.5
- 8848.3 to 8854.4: 20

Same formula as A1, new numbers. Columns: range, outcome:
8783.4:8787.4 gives 21.37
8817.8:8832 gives 25.85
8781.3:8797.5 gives 23.1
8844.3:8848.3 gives 22.22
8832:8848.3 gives 22.77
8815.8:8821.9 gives 20.71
